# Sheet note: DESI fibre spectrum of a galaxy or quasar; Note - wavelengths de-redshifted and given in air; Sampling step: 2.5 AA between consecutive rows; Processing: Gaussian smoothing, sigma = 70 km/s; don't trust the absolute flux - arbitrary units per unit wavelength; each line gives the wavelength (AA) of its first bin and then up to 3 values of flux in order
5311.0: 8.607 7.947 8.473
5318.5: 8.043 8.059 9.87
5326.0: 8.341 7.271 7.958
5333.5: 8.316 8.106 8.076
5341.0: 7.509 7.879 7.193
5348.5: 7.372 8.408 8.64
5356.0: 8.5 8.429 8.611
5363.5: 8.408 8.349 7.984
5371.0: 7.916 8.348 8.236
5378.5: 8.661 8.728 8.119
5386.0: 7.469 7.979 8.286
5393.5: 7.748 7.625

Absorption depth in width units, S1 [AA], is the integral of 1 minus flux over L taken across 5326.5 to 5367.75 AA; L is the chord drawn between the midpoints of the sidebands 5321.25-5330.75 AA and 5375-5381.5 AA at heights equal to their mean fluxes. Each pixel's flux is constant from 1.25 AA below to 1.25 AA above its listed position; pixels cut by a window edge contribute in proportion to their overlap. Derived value 1.9 AA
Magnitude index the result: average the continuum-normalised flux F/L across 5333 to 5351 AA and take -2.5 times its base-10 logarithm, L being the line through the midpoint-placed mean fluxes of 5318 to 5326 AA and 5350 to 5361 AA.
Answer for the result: 0.103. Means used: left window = 8.67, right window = 8.51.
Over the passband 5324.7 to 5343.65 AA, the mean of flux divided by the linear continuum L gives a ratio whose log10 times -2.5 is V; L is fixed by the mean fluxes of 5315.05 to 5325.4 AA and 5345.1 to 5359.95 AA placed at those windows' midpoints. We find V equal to 0.06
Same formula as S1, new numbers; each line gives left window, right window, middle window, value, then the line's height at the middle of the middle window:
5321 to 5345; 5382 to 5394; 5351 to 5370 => -0.9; 8.04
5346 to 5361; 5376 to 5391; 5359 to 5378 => -0.2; 8.21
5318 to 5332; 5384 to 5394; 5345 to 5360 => 0.0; 8.11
